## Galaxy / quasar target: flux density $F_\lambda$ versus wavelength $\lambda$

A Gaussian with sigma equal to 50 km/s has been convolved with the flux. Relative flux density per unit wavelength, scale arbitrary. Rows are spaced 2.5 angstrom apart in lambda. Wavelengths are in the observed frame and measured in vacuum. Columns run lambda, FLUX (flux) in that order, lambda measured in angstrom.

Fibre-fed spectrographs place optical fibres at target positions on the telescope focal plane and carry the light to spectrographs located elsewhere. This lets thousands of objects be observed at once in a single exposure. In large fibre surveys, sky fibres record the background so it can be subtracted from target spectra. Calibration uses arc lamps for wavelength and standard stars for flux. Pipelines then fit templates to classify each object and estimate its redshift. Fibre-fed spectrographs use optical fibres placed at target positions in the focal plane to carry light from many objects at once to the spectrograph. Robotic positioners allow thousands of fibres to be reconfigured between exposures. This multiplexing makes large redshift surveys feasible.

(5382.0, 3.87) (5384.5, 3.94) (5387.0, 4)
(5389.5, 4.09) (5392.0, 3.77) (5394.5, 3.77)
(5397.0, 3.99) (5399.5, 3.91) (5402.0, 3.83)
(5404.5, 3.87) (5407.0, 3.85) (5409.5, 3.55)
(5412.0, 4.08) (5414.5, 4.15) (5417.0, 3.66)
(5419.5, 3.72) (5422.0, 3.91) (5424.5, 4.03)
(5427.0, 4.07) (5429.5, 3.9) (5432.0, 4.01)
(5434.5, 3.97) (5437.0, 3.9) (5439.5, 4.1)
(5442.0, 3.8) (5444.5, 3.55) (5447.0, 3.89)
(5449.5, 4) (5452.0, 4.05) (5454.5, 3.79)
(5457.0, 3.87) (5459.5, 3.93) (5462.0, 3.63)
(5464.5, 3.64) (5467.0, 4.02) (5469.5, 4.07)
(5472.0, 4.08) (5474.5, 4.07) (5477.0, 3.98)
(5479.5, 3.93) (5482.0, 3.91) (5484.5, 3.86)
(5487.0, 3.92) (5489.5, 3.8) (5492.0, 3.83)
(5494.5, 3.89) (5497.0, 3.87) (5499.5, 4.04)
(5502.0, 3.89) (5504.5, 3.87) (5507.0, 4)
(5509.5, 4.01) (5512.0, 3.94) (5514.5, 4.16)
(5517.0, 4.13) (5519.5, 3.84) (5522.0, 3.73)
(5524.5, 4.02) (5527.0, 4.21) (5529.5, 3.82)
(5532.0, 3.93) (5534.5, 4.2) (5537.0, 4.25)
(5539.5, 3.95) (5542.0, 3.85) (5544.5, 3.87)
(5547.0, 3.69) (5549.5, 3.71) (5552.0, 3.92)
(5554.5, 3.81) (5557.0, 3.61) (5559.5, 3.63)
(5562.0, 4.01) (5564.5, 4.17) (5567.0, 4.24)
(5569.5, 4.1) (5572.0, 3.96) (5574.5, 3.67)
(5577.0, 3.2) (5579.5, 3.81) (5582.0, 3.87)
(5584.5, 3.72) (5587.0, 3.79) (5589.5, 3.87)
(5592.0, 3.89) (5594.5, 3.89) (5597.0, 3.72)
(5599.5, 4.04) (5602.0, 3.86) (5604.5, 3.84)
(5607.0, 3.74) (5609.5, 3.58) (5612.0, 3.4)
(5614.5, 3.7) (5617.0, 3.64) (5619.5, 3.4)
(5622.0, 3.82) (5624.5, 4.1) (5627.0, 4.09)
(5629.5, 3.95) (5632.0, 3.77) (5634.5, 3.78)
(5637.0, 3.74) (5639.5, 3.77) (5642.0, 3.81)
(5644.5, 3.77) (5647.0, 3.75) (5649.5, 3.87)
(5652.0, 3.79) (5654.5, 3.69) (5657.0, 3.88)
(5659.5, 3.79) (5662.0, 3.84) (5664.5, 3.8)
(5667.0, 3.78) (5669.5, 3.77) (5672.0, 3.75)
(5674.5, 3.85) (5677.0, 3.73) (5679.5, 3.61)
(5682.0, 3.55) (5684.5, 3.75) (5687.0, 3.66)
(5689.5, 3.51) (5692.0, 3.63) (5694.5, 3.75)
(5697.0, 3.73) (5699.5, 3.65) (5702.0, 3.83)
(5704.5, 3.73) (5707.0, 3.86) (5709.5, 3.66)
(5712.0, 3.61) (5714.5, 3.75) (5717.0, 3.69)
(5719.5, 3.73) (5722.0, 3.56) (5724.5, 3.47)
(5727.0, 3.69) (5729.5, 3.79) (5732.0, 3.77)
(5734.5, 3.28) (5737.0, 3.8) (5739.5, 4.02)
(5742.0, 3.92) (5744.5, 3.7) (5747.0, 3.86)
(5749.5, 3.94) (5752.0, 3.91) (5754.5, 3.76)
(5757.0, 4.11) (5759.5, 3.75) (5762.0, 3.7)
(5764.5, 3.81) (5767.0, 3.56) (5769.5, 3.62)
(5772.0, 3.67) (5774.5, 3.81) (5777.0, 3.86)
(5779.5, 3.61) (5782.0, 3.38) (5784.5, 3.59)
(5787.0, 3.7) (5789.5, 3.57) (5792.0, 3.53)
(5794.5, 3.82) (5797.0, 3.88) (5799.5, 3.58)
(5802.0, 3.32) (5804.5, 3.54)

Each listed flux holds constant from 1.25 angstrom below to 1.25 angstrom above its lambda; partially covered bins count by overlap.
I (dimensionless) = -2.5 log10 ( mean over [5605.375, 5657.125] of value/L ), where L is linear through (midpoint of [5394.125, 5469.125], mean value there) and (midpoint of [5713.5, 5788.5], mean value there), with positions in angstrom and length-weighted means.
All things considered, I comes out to 0.01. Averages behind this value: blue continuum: 3.88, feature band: 3.76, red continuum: 3.73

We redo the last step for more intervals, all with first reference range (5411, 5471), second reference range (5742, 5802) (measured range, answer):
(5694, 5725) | 0.02 mag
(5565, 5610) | 0.00 mag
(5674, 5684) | 0.03 mag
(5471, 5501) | -0.01 mag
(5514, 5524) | -0.03 mag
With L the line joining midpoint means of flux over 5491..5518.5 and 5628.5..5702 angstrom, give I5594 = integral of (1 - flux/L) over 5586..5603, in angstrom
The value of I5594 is -0.10 angstrom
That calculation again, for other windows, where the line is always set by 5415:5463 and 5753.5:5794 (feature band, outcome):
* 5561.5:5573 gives -0.9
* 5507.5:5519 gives -0.6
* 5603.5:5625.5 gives 0.6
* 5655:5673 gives -0.2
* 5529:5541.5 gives -0.7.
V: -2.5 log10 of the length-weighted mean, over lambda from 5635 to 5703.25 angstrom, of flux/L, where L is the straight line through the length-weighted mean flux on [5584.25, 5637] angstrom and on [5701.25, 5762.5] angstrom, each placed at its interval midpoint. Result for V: 0.01 mag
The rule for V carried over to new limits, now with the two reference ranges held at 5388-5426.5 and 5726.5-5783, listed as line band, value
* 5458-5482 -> -0.02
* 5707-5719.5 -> 0.02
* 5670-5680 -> 0.01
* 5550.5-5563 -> 0.01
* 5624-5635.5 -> -0.04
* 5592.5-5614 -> 0.01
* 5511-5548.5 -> -0.04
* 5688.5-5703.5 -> 0.03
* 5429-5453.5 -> -0.01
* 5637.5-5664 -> 0.00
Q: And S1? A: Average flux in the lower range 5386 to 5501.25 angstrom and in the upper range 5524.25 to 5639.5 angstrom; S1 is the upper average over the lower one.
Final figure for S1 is 0.98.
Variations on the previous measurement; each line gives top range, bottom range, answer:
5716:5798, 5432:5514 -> 0.95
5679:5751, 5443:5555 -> 0.95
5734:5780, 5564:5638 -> 0.99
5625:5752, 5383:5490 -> 0.96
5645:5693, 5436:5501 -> 0.96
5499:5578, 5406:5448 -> 1.01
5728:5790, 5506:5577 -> 0.95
